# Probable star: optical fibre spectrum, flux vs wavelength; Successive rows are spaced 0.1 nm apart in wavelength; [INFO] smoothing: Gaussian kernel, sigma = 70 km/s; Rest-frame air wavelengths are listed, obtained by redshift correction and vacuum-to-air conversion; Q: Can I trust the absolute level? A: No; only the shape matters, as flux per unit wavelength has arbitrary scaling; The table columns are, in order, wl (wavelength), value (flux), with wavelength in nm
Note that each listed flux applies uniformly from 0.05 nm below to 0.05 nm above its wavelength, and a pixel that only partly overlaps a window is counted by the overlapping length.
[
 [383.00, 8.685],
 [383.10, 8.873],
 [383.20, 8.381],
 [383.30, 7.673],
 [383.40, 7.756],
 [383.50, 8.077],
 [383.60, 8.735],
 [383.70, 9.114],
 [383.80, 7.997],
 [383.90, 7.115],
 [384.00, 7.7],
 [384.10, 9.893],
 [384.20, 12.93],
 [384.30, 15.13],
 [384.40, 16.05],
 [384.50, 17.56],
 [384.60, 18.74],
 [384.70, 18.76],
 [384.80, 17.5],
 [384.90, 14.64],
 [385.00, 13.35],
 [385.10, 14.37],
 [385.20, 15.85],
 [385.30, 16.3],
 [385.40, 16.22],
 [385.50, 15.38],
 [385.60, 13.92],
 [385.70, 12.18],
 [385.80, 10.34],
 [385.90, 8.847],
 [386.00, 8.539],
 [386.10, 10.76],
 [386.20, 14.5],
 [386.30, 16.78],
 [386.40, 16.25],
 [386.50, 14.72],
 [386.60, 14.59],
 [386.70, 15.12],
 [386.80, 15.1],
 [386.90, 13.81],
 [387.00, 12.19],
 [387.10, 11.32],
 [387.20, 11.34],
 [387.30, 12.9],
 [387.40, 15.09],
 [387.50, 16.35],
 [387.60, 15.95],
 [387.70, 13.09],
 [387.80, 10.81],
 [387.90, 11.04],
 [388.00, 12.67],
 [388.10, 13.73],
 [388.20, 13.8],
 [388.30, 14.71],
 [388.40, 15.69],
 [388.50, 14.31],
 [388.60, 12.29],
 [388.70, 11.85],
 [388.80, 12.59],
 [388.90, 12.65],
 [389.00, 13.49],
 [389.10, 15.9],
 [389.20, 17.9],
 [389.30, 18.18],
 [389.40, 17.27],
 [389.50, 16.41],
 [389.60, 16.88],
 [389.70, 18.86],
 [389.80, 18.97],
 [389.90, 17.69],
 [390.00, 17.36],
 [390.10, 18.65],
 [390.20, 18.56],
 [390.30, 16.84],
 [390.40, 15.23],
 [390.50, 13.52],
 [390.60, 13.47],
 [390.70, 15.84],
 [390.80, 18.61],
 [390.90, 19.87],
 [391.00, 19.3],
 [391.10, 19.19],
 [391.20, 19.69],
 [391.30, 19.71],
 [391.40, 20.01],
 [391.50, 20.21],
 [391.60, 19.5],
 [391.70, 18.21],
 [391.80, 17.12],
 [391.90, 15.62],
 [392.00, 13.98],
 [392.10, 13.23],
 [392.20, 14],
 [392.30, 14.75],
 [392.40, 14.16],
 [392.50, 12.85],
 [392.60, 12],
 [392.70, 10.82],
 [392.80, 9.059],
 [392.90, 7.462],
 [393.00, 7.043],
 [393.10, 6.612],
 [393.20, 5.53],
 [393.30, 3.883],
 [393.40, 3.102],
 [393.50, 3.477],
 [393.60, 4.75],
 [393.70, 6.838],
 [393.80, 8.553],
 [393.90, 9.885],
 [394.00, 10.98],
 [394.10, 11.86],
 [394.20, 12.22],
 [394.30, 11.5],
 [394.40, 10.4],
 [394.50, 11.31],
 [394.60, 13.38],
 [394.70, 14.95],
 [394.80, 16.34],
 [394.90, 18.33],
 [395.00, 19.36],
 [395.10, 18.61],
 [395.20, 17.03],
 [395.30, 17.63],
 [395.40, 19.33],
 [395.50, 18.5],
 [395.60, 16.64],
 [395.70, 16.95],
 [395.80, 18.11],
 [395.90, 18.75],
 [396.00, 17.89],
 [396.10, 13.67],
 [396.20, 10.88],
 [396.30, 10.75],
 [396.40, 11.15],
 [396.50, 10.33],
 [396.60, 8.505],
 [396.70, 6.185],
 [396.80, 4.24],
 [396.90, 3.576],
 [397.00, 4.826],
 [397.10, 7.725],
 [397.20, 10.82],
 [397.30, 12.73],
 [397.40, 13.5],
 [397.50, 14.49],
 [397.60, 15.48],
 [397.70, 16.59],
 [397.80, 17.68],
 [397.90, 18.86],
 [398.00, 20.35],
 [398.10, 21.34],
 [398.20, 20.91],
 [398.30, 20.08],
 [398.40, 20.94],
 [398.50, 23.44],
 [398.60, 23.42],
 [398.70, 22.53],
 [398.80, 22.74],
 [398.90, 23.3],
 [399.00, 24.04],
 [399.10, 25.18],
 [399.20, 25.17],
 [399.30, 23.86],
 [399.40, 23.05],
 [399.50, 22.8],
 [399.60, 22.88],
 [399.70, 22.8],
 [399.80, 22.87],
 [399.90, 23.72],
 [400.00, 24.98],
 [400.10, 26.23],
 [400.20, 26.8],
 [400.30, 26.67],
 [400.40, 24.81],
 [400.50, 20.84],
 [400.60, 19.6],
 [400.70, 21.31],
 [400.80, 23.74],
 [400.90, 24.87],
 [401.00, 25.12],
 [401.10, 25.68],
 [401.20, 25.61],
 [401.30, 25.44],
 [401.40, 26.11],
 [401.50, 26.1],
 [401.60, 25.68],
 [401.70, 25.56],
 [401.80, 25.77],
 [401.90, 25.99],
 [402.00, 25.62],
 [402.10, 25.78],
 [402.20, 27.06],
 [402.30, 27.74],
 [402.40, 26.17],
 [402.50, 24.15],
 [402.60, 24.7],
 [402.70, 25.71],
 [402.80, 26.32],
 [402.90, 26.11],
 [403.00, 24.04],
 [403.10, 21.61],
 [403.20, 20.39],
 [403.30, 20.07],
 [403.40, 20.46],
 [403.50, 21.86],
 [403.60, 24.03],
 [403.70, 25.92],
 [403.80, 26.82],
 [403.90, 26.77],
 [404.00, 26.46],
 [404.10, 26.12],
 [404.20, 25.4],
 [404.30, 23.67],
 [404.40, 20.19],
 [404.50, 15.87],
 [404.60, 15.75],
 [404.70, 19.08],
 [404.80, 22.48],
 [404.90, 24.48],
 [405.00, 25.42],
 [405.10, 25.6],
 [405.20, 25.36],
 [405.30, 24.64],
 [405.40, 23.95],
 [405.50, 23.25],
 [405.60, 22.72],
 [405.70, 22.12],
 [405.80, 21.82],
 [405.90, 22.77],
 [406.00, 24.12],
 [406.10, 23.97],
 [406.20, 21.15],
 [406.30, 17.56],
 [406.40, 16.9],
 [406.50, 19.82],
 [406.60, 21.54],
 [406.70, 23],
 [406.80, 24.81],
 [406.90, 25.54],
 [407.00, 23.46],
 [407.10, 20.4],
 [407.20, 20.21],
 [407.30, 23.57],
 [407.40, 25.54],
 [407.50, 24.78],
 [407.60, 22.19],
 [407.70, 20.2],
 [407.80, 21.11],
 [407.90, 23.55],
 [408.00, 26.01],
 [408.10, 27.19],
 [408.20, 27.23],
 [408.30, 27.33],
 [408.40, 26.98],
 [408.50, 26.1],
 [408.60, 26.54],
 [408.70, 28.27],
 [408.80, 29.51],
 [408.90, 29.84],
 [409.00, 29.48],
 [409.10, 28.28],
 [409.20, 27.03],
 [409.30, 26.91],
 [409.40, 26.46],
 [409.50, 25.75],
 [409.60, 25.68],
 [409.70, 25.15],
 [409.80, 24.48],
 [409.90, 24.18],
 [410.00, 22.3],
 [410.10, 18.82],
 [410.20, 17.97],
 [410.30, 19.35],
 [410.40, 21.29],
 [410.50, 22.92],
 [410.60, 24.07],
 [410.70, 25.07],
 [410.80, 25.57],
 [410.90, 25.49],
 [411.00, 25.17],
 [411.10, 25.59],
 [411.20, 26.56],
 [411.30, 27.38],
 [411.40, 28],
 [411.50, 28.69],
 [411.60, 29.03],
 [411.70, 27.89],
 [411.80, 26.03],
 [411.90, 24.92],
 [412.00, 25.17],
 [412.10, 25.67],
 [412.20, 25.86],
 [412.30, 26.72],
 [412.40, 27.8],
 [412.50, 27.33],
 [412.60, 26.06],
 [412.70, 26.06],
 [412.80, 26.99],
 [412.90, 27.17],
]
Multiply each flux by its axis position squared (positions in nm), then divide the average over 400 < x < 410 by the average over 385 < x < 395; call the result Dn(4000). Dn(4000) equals 1.9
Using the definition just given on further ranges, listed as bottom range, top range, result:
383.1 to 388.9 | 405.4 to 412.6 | 2.13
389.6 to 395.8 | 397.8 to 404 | 1.75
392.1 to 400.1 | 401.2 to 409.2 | 1.68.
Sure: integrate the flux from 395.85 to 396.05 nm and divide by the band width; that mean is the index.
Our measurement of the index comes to 18.3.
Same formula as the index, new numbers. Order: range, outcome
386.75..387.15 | 13.1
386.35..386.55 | 15.5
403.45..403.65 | 22.9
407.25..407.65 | 24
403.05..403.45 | 20.6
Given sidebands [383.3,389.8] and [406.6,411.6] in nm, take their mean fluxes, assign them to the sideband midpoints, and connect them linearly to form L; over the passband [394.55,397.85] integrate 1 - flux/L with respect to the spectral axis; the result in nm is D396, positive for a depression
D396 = 0.83 nm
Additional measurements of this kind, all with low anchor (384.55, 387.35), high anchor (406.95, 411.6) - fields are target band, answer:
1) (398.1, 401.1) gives -0.43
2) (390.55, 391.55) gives -0.13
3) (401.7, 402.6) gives -0.18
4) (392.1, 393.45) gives 0.61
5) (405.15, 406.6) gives 0.08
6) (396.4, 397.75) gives 0.65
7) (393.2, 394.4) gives 0.67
